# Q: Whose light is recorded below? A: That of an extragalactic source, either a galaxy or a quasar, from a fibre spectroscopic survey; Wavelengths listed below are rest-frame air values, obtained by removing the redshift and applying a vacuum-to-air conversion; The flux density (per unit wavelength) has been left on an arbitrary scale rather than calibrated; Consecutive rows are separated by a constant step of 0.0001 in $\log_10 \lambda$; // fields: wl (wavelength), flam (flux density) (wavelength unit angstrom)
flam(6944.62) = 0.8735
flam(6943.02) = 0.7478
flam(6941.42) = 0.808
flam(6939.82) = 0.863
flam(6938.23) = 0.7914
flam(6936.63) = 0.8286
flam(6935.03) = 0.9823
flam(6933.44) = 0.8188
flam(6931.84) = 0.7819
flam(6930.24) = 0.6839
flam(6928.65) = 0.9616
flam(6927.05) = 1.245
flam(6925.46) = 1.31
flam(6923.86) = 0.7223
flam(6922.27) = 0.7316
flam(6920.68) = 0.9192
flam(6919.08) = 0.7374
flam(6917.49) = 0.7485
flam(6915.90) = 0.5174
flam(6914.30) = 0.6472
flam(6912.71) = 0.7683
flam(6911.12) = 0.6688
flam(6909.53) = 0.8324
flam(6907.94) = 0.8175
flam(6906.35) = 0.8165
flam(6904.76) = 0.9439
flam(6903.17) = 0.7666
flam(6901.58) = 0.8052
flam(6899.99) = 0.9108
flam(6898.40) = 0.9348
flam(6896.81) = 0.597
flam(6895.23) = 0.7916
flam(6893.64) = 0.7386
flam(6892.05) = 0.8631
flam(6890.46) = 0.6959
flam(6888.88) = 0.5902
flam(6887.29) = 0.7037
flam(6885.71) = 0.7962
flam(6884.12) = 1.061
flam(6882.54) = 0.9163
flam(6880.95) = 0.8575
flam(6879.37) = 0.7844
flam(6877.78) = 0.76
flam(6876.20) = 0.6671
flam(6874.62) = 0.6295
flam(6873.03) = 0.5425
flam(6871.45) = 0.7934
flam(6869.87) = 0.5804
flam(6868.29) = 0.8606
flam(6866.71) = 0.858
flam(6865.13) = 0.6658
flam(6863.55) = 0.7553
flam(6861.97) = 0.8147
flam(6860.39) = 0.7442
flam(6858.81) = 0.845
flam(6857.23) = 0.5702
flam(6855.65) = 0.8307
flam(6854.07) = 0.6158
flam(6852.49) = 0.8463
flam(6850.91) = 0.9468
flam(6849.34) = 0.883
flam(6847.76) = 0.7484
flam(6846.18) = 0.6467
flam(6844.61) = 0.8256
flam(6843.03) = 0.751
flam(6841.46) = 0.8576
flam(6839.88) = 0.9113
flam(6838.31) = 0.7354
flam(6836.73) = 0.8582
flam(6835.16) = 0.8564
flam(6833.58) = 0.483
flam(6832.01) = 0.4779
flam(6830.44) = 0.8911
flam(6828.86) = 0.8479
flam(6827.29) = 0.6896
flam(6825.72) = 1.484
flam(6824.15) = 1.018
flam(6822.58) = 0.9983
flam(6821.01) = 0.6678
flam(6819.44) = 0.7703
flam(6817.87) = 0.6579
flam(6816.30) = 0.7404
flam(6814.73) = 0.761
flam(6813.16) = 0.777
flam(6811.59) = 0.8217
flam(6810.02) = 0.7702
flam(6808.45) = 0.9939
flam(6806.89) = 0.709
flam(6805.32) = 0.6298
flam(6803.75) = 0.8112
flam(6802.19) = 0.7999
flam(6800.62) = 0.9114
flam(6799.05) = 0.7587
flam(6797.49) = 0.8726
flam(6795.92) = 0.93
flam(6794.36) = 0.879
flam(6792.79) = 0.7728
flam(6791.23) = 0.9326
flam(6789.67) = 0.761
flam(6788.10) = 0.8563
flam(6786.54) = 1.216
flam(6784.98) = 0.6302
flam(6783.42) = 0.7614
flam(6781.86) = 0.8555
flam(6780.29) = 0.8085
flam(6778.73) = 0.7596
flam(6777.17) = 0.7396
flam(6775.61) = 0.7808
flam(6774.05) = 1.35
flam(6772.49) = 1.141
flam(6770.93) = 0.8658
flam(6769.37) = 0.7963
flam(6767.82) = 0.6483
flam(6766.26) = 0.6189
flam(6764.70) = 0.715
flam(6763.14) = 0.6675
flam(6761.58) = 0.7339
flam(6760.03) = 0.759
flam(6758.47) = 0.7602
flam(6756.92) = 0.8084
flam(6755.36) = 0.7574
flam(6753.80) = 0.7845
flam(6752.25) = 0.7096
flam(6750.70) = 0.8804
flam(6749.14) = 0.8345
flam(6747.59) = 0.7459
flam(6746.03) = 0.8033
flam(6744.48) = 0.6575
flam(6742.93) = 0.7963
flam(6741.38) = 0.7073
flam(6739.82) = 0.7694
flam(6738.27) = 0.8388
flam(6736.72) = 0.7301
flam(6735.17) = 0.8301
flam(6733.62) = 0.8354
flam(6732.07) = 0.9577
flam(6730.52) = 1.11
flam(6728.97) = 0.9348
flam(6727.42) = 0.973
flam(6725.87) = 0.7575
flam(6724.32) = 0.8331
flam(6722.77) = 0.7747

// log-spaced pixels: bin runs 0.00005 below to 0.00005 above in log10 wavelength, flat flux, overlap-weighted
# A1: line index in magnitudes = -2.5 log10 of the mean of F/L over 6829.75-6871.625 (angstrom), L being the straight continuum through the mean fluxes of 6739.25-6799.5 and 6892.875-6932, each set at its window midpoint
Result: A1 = 0.07 mag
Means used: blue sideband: 0.811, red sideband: 0.817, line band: 0.764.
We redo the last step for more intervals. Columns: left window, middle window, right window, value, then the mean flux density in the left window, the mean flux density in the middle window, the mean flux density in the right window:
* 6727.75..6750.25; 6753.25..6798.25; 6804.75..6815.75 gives -0.03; 0.829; 0.826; 0.782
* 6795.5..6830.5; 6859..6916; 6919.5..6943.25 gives 0.13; 0.838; 0.768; 0.881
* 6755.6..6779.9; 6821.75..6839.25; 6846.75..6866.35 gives -0.09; 0.809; 0.849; 0.772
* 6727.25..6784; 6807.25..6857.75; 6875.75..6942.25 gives 0.01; 0.815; 0.805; 0.815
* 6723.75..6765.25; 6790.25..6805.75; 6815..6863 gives -0.04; 0.804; 0.834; 0.8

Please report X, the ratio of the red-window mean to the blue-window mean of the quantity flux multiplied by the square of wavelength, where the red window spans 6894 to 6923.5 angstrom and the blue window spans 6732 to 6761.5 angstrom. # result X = 1.0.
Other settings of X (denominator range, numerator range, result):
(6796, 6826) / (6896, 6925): 0.96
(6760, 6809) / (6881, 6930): 1.02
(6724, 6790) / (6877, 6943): 1.04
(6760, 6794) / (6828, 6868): 0.95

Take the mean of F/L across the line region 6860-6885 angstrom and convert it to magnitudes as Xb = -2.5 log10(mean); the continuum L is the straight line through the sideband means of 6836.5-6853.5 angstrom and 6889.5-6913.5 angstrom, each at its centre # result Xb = 0.05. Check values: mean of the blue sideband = 0.815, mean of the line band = 0.769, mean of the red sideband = 0.795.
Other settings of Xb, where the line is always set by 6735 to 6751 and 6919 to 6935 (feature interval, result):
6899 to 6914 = 0.10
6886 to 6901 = 0.16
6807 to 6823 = 0.05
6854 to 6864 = 0.15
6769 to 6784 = -0.12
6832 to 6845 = 0.10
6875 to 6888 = 0.07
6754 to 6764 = 0.05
